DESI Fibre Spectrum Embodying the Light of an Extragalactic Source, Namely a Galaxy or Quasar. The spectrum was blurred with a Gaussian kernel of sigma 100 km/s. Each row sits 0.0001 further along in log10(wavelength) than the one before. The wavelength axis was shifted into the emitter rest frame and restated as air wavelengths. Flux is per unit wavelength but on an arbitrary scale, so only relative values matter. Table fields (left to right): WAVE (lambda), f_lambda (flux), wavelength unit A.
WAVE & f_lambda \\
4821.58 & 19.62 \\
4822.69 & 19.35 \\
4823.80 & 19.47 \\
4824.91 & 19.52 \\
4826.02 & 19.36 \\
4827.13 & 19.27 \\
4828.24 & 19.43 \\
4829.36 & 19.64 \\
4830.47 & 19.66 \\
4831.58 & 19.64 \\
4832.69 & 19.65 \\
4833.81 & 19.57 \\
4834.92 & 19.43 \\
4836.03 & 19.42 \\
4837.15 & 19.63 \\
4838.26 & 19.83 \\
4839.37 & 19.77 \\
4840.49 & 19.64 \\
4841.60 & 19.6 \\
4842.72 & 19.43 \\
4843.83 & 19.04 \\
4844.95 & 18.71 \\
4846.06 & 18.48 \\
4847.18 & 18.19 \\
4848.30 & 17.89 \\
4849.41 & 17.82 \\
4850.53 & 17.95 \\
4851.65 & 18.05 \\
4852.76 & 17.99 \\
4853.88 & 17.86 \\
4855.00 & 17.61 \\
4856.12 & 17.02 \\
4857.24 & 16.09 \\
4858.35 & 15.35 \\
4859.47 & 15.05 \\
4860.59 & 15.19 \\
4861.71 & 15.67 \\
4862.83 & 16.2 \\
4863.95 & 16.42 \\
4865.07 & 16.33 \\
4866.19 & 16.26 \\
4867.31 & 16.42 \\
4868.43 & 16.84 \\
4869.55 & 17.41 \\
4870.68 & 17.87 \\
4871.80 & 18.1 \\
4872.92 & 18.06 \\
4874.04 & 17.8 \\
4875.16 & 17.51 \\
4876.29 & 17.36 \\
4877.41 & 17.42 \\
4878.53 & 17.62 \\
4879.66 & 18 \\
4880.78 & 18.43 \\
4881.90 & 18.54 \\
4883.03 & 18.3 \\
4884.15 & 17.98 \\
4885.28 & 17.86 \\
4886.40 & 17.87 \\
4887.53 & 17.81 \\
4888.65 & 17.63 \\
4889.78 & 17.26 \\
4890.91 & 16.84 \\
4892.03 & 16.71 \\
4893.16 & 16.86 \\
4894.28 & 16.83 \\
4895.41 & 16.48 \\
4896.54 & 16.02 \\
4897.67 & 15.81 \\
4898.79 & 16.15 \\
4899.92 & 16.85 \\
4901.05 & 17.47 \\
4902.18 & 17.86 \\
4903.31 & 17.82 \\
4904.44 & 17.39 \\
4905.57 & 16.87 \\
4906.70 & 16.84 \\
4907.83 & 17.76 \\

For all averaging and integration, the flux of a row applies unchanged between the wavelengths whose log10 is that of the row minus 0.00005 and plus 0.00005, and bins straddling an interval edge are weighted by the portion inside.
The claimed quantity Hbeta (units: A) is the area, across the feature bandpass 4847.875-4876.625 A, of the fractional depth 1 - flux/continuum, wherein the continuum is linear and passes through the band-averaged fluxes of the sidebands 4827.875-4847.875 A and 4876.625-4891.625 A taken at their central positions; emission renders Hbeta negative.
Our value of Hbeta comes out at 2.4 A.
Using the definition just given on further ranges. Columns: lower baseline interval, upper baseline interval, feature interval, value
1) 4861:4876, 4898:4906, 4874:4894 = -0.7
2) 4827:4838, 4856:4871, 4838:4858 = -0.5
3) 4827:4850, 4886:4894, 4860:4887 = 0.8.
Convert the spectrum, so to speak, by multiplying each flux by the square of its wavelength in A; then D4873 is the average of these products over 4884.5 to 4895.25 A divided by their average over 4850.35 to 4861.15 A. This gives 1.0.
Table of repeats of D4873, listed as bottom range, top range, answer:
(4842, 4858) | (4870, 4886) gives 1.01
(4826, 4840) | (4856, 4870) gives 0.84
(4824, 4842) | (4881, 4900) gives 0.90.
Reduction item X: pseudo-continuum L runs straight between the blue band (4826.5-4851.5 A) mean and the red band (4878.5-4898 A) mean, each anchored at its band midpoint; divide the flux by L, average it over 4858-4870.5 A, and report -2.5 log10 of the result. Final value 0.13 mag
